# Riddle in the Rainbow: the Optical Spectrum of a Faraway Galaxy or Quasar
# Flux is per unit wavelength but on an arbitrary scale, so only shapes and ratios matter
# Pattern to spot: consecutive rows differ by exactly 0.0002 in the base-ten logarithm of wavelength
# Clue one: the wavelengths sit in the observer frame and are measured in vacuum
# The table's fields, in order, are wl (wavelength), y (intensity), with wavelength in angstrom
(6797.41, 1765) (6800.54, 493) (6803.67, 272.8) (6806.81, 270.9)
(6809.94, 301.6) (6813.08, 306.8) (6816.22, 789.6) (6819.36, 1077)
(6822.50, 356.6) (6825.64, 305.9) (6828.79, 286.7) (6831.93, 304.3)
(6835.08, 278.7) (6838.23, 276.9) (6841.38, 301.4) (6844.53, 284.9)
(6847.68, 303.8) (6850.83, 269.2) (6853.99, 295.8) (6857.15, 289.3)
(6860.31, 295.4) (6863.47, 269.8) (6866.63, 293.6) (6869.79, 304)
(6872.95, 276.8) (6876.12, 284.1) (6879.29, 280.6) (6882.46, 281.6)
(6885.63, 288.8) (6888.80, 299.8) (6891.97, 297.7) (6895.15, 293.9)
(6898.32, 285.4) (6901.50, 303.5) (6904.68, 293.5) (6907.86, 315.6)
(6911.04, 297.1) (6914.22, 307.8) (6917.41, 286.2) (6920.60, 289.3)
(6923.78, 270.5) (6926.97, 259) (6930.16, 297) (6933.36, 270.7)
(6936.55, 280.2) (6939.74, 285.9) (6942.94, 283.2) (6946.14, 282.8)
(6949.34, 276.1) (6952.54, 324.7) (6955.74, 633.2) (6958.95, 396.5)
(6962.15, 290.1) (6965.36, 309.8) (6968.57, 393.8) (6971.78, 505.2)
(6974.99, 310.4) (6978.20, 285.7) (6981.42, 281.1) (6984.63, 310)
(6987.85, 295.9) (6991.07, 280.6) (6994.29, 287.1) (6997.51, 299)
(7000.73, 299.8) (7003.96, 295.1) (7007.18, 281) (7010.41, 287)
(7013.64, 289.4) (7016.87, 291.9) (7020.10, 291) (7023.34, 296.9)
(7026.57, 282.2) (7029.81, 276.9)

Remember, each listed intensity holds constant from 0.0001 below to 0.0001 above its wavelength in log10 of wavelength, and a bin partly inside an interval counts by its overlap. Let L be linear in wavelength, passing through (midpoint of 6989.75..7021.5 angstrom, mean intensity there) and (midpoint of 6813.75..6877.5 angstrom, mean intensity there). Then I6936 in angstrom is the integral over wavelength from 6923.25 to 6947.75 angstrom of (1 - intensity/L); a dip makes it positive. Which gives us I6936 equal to 3.1 angstrom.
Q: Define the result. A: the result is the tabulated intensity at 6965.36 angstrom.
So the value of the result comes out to 309.8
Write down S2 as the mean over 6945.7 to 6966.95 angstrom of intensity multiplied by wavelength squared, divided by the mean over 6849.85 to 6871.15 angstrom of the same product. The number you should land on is 1.3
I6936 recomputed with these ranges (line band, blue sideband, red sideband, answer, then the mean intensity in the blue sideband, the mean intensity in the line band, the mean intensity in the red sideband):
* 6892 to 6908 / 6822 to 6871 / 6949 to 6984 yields 1.42 angstrom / 293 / 297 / 366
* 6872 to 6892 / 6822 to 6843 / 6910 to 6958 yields 1.19 angstrom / 299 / 287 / 311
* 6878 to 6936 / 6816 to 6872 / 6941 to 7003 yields 9.13 angstrom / 354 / 290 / 333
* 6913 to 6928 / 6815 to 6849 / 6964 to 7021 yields 3.09 angstrom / 412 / 283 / 311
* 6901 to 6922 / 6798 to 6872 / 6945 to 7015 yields 3.10 angstrom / 375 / 299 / 328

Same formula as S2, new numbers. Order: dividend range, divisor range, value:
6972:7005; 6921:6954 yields 1.09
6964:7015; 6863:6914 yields 1.10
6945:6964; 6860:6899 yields 1.31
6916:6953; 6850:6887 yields 1.01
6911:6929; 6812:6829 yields 0.54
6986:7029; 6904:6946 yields 1.04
